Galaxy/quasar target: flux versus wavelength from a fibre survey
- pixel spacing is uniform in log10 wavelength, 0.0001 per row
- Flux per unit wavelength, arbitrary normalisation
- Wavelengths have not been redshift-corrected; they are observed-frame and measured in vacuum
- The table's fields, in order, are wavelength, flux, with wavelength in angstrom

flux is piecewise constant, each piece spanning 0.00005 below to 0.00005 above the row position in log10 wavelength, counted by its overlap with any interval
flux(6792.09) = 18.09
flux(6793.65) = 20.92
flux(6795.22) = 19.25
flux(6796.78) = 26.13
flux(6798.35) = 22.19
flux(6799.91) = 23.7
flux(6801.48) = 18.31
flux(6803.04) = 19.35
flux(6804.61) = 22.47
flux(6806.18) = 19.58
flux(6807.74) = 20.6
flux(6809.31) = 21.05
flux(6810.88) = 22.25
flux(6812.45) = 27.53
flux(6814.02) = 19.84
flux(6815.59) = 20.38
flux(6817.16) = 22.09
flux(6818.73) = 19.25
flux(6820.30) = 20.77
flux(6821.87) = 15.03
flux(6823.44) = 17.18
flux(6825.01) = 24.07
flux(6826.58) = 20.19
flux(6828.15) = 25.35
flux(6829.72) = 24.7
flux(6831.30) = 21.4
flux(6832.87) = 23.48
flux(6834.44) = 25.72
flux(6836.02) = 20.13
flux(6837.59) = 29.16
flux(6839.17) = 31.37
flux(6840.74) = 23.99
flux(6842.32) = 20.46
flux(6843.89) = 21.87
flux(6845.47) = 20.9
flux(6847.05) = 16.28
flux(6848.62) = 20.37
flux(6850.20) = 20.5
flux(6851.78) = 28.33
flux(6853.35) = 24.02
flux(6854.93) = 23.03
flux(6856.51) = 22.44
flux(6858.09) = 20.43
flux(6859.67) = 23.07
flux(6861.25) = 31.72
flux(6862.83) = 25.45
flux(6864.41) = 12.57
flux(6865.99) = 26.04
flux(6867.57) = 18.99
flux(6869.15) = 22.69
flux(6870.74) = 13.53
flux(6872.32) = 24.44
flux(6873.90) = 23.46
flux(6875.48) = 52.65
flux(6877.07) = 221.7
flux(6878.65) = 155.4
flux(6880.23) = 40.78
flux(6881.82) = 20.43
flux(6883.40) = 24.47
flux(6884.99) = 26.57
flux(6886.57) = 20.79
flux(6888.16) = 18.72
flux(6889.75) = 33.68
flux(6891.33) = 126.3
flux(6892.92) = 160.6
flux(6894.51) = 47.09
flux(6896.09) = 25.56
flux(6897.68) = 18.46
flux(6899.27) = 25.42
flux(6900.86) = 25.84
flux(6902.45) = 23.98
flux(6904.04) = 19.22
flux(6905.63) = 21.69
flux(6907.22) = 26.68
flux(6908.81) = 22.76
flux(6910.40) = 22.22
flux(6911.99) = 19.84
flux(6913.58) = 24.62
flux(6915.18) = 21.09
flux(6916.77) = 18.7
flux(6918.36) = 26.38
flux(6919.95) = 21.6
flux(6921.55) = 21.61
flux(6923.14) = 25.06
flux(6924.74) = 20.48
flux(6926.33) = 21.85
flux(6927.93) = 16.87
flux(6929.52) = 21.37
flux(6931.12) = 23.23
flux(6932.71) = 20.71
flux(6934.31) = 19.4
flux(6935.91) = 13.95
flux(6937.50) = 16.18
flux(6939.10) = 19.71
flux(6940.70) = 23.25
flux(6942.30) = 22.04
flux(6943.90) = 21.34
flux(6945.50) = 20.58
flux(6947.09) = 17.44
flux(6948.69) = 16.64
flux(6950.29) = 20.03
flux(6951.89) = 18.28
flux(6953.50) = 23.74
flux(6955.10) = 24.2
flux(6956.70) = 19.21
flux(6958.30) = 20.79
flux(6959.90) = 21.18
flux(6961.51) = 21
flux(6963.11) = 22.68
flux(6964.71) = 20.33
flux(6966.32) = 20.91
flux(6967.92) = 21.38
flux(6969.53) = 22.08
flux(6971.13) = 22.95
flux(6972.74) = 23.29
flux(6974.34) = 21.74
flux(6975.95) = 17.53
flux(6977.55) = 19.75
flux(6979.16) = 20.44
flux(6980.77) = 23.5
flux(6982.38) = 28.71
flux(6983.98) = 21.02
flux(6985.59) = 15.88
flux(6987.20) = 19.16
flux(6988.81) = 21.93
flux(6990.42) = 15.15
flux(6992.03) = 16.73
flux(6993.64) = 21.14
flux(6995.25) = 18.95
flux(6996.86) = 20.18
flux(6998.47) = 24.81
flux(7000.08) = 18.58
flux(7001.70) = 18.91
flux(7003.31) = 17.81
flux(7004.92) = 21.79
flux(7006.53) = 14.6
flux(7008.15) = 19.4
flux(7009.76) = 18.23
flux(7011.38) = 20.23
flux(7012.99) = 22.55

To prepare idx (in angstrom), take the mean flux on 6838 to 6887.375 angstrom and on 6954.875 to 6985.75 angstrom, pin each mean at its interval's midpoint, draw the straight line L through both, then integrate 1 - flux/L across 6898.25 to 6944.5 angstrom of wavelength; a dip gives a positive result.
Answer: 10.0 angstrom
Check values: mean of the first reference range 34.8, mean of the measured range 21.6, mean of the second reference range 21.5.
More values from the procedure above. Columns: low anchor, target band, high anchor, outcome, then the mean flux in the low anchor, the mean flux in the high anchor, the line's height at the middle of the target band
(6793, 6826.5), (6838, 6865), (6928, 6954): -3.01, 21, 19.7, 20.6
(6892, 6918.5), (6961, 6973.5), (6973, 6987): 0.67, 32.9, 21.1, 23.1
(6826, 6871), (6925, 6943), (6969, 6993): 1.29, 22.8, 20.6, 21.4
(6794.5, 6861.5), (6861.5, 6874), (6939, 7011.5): 0.31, 22.3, 20.4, 21.8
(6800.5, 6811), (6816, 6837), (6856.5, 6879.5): 5.56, 20.5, 47.1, 29.4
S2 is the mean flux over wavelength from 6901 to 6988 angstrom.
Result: 21.2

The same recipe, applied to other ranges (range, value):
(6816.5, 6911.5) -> 33.4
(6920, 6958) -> 20.3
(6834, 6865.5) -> 23.1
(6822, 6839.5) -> 23.4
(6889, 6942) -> 30.1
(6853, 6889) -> 39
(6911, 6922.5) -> 22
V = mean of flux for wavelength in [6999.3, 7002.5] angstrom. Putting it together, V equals 18.7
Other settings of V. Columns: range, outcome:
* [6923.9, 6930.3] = 20.2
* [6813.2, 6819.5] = 20.4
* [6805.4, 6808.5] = 20.1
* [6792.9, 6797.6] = 22.1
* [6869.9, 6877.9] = 67.4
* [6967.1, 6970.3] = 21.7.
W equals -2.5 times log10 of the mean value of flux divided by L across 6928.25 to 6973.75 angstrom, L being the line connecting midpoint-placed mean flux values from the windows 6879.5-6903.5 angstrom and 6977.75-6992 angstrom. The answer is 0.33 mag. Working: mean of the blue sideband 42.3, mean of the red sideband 20.5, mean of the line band 20.6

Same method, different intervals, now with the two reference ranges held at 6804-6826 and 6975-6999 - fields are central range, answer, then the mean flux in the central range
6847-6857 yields -0.09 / 22.6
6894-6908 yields -0.24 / 25.6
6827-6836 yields -0.14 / 23.6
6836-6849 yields -0.11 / 23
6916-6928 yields -0.07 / 21.9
